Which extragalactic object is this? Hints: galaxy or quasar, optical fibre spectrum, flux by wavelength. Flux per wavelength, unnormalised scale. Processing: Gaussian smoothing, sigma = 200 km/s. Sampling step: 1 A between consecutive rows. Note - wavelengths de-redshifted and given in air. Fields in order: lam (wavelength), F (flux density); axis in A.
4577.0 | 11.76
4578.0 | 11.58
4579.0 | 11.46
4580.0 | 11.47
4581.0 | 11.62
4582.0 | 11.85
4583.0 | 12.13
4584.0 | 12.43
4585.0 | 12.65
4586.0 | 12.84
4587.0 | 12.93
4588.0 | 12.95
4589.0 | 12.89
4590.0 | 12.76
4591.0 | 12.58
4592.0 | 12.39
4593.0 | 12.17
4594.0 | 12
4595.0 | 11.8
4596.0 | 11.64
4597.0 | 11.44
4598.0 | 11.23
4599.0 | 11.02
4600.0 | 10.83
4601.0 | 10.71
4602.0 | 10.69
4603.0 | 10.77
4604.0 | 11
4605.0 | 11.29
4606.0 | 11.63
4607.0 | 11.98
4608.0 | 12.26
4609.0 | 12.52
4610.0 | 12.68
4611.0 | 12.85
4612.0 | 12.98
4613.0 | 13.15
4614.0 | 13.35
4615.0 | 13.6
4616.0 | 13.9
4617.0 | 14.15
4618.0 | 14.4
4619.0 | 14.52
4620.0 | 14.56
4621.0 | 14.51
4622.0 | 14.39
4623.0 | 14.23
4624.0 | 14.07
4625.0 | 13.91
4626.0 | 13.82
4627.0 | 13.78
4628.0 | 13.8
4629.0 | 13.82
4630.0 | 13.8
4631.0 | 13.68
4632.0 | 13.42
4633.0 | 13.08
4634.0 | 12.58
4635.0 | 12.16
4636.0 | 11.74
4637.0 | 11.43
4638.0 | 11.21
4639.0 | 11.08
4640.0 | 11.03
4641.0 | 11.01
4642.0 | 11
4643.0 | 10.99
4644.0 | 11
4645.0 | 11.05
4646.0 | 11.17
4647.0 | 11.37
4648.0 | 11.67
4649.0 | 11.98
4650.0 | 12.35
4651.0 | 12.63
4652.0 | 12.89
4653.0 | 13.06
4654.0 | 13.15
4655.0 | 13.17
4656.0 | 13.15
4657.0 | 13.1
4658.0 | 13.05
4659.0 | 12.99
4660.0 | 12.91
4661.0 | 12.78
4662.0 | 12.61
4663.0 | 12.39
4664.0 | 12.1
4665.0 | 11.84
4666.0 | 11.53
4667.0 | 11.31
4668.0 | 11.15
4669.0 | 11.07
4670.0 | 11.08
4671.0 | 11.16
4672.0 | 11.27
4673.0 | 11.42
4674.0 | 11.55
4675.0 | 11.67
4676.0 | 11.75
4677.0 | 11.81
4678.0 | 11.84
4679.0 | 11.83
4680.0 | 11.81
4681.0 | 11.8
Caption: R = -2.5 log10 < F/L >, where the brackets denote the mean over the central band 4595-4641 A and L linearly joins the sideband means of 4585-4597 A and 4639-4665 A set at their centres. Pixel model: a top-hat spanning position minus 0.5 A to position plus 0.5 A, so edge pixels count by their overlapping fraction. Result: -0.03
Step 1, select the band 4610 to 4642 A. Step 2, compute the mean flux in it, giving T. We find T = 13.2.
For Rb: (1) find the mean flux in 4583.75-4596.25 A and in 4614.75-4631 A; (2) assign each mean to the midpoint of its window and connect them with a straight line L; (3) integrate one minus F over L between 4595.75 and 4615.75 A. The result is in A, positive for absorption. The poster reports 2.0 A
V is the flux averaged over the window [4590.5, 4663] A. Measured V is 12.5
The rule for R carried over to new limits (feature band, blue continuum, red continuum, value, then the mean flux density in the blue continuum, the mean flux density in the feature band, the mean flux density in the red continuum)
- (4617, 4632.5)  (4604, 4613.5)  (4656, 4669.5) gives -0.146 mag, 12.3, 14.1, 12.3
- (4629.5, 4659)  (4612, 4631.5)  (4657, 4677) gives 0.063 mag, 13.9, 12.2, 11.9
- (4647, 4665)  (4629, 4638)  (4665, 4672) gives -0.077 mag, 12.7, 12.6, 11.3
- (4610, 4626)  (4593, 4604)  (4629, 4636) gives -0.130 mag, 11.2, 13.9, 13.1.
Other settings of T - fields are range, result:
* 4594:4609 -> 11.4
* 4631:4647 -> 11.7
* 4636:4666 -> 12.1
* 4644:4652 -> 11.8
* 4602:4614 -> 12.1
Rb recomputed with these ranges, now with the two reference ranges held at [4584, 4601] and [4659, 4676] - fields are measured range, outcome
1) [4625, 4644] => -0.79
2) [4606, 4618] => -1.02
